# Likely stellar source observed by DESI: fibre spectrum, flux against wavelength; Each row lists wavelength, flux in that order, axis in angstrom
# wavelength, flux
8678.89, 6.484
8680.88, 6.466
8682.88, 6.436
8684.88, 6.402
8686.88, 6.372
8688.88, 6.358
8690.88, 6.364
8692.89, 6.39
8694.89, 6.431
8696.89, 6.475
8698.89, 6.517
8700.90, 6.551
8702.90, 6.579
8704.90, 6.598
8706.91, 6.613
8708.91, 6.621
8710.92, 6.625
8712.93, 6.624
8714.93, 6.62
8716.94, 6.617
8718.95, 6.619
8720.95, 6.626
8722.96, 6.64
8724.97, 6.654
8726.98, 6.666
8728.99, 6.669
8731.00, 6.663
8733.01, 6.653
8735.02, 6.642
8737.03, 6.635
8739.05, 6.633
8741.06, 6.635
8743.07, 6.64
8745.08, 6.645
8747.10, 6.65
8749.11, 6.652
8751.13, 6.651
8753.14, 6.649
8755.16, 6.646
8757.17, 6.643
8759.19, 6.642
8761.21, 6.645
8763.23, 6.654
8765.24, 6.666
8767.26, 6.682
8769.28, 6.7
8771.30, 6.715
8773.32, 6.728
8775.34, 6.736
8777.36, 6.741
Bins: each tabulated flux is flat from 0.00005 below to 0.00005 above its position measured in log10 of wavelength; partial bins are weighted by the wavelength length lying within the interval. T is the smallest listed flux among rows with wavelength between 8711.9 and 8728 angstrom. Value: 6.617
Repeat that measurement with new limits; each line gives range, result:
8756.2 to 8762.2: 6.642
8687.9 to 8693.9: 6.358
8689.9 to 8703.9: 6.364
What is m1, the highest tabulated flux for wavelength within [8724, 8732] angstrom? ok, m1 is 6.669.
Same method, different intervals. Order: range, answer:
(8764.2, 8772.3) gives 6.715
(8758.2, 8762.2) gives 6.645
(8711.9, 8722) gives 6.626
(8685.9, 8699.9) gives 6.517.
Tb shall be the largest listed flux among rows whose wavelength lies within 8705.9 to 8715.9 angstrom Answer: 6.625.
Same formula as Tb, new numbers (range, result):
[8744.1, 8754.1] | 6.652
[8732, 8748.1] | 6.653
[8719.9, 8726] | 6.654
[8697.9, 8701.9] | 6.551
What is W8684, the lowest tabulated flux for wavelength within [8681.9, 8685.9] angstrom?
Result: 6.402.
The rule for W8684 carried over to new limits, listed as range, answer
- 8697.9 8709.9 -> 6.517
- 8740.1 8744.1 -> 6.635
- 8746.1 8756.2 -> 6.646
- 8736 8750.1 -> 6.633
